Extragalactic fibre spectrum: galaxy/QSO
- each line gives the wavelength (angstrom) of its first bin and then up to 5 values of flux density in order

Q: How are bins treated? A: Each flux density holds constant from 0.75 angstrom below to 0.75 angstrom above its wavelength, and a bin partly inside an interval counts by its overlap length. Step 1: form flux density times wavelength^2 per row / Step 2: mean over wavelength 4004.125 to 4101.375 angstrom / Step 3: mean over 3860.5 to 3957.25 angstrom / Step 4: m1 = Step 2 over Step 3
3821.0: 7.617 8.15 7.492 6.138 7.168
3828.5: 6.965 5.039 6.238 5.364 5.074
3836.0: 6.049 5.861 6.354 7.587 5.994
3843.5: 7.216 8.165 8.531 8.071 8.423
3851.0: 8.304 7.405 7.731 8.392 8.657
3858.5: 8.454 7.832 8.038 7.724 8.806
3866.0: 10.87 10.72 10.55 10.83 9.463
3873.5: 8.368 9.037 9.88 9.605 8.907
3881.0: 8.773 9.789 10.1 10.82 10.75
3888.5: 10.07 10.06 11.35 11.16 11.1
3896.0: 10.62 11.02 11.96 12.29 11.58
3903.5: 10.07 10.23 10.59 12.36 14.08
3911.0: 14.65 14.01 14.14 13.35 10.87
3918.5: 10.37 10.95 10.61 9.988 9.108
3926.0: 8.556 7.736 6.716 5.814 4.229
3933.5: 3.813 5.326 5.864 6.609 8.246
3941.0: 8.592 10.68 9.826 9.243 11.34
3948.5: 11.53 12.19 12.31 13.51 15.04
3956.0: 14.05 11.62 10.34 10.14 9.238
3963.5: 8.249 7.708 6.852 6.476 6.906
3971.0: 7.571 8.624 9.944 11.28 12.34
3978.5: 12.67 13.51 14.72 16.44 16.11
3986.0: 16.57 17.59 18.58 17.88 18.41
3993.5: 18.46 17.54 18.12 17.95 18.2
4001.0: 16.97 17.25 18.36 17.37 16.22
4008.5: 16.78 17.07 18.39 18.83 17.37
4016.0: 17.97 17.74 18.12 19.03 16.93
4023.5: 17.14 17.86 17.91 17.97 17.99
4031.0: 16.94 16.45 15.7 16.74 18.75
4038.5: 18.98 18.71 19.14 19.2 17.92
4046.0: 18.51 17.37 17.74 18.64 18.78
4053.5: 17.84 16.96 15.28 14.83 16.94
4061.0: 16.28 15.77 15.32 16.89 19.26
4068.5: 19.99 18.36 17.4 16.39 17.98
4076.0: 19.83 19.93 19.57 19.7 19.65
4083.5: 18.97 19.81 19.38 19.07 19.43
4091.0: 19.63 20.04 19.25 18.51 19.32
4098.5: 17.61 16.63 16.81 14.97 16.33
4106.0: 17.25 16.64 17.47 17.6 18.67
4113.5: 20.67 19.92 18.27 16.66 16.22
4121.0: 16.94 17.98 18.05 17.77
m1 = 1.90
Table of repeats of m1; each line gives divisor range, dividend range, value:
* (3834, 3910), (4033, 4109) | 2.13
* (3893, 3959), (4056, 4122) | 1.88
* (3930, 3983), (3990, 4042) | 1.88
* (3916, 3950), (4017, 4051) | 2.19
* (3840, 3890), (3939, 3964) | 1.29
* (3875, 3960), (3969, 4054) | 1.70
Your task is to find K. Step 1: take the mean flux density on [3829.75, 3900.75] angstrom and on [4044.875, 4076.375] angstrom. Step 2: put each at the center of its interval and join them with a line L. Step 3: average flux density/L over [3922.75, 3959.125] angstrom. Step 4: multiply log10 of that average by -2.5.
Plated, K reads 0.30 mag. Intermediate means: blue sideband 8.82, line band 9.26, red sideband 17.4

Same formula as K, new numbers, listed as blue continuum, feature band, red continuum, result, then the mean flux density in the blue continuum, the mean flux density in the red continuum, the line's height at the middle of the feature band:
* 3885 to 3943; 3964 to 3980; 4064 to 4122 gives 0.349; 10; 18.3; 12.7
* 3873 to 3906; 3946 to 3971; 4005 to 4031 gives 0.341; 10.4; 17.7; 14.3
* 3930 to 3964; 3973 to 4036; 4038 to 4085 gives -0.215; 9.51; 18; 13.8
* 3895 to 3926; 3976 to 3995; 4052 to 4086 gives -0.107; 11.6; 17.9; 14.6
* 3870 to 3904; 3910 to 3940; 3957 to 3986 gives 0.155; 10.3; 10.7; 10.5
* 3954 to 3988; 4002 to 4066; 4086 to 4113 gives -0.197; 11.4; 18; 14.7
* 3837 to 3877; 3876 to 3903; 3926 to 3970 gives -0.219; 8.42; 8.98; 8.62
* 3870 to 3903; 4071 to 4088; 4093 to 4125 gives -0.137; 10.3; 17.7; 16.7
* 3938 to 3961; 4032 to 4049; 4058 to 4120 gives -0.147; 11.1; 18.1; 15.7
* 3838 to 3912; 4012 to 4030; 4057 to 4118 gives -0.159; 9.66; 18.1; 15.5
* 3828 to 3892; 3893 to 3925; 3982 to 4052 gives -0.031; 8.42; 17.7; 11.3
